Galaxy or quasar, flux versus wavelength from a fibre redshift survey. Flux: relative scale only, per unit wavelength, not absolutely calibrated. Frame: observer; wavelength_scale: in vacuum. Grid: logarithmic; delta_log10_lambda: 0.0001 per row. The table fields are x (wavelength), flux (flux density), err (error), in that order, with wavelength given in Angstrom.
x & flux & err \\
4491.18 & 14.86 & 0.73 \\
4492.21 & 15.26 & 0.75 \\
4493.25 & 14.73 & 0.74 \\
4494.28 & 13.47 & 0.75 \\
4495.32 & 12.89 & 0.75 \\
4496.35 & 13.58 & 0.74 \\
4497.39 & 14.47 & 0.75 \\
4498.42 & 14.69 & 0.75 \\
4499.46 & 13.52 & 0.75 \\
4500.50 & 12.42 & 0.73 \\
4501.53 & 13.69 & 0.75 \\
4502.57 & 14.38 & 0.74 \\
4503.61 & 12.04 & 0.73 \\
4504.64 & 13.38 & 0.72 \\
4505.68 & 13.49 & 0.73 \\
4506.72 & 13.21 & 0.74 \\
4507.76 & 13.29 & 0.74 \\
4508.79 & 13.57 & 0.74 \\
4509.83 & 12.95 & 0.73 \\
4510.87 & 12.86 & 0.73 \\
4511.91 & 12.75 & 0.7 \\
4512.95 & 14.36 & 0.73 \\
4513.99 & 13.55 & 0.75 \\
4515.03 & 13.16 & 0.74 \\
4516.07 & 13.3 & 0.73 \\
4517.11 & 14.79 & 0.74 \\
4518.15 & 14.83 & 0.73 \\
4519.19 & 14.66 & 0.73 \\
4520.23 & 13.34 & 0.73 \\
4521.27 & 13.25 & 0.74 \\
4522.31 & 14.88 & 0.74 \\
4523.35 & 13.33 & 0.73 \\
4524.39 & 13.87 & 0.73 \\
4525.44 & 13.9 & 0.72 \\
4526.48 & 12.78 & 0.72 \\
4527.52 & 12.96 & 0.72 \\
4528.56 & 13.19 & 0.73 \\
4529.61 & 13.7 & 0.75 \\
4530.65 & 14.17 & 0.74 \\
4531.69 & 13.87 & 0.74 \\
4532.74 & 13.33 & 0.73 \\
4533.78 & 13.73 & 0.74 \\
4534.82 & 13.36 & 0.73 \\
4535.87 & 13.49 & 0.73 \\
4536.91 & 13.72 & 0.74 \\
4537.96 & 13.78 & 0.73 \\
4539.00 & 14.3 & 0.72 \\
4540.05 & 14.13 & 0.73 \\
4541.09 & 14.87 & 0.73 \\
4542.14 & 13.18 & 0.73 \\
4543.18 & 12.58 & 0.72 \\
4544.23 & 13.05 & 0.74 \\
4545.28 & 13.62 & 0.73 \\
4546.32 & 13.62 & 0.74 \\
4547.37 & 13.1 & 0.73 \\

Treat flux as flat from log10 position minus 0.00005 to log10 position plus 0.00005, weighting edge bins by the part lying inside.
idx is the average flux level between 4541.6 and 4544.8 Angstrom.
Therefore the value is 12.9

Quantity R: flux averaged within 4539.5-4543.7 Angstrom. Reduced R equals 13.7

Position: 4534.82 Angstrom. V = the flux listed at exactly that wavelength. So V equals 13.36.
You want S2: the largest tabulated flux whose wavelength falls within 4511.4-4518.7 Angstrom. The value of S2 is 14.83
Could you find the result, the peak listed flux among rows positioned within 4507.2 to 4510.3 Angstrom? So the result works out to 13.57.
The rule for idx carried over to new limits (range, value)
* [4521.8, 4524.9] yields 14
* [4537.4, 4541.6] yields 14.3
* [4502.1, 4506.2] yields 13.3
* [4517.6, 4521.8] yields 14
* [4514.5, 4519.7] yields 14.1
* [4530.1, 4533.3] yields 13.8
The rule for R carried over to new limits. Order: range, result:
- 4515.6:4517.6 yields 14.1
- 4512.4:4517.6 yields 13.8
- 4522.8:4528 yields 13.4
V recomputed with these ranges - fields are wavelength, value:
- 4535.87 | 13.49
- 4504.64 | 13.38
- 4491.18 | 14.86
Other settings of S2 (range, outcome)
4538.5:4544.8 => 14.87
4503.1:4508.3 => 13.49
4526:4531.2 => 14.17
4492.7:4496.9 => 14.73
